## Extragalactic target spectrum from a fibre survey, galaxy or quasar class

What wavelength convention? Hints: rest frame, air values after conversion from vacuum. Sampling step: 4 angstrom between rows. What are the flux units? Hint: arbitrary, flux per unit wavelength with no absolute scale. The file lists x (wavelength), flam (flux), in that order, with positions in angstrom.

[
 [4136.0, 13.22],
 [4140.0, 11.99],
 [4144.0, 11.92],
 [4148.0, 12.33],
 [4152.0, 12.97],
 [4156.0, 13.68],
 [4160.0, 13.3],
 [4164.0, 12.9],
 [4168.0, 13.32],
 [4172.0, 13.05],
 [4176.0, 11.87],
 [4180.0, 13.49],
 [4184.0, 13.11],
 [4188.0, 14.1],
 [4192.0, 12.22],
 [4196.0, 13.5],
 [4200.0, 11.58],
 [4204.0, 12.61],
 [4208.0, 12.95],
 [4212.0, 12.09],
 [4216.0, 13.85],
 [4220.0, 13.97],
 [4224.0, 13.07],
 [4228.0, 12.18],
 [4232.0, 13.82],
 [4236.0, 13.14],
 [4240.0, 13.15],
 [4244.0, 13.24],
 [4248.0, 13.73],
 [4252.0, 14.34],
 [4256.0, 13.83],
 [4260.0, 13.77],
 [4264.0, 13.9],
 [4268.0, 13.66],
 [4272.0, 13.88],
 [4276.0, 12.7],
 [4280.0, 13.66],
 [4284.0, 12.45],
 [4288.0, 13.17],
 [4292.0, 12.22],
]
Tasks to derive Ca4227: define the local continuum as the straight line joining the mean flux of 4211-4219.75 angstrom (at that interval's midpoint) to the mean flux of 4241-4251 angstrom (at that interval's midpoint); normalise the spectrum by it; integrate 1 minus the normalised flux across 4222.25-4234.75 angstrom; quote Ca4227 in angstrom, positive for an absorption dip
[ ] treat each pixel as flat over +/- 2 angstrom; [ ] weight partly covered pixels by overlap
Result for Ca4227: 0.33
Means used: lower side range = 13.3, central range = 13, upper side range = 13.5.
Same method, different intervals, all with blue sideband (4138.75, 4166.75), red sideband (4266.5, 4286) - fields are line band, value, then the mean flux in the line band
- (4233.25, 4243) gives -0.07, 13.2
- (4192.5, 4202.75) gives 0.35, 12.5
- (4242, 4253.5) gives -0.52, 13.7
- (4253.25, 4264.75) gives -0.58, 13.9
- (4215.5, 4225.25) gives -0.45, 13.6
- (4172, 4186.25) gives -0.01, 12.9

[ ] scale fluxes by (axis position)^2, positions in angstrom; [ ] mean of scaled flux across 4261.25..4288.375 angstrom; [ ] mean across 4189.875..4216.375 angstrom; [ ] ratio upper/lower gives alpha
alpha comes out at 1.10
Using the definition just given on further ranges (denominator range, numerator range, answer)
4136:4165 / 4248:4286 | 1.13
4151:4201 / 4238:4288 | 1.08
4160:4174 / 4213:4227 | 1.05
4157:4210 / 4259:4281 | 1.09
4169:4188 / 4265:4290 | 1.07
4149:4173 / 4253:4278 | 1.09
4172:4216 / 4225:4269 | 1.08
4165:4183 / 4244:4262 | 1.11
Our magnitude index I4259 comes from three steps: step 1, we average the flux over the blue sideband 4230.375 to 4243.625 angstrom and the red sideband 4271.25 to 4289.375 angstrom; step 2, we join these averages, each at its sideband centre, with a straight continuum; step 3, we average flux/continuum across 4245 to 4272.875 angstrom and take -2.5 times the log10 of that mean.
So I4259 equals -0.05 mag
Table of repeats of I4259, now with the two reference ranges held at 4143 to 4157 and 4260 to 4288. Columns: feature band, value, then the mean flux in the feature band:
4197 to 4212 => 0.051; 12.4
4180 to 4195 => -0.025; 13.2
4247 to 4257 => -0.059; 14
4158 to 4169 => -0.031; 13.2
